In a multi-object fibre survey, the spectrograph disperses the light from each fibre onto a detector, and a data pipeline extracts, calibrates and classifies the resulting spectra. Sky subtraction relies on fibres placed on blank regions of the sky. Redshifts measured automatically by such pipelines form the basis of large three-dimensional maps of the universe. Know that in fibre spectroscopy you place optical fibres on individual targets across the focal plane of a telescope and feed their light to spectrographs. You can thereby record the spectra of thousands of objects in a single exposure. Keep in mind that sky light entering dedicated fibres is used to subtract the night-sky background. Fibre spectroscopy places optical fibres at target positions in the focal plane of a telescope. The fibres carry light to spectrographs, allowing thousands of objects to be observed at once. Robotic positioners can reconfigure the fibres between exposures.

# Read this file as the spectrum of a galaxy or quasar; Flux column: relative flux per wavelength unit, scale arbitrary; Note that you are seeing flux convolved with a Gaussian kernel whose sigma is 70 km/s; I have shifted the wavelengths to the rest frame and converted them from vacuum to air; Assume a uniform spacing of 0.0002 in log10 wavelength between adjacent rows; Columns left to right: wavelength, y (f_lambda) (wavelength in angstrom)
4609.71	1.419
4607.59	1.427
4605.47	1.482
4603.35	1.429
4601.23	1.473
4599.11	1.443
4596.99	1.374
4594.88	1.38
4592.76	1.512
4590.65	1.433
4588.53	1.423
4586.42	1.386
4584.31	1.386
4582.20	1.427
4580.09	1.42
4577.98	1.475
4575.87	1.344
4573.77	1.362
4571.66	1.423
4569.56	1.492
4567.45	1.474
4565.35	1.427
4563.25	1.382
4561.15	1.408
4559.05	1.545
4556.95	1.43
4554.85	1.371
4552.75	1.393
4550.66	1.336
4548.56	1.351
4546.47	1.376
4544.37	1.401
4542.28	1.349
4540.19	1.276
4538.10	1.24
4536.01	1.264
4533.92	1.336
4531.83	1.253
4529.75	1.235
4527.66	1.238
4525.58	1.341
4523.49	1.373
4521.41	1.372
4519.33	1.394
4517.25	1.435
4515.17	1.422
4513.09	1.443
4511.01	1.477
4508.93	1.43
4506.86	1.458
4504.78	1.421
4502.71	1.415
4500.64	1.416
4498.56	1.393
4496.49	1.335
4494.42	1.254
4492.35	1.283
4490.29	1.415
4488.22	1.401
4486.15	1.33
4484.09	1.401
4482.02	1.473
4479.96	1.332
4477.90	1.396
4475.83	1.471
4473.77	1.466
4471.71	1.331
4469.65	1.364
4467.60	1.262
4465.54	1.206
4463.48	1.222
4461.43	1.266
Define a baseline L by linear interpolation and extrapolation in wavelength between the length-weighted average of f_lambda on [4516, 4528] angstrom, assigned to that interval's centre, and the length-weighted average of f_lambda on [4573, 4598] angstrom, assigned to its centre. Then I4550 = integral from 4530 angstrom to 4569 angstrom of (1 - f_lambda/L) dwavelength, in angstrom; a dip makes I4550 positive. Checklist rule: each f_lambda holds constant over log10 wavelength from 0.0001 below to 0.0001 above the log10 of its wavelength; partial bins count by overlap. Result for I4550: 0.57 angstrom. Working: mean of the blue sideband 1.37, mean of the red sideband 1.41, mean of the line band 1.37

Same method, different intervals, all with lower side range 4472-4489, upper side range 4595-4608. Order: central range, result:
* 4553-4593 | 0.08 angstrom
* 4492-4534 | 1.28 angstrom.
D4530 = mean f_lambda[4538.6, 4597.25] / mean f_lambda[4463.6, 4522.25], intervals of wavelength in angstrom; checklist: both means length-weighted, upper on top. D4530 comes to 1.0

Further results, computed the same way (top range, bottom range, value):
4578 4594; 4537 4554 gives 1.07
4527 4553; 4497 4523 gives 0.92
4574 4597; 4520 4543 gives 1.09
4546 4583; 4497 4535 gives 1.02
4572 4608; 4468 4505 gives 1.03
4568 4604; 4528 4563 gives 1.06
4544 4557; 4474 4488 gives 0.98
